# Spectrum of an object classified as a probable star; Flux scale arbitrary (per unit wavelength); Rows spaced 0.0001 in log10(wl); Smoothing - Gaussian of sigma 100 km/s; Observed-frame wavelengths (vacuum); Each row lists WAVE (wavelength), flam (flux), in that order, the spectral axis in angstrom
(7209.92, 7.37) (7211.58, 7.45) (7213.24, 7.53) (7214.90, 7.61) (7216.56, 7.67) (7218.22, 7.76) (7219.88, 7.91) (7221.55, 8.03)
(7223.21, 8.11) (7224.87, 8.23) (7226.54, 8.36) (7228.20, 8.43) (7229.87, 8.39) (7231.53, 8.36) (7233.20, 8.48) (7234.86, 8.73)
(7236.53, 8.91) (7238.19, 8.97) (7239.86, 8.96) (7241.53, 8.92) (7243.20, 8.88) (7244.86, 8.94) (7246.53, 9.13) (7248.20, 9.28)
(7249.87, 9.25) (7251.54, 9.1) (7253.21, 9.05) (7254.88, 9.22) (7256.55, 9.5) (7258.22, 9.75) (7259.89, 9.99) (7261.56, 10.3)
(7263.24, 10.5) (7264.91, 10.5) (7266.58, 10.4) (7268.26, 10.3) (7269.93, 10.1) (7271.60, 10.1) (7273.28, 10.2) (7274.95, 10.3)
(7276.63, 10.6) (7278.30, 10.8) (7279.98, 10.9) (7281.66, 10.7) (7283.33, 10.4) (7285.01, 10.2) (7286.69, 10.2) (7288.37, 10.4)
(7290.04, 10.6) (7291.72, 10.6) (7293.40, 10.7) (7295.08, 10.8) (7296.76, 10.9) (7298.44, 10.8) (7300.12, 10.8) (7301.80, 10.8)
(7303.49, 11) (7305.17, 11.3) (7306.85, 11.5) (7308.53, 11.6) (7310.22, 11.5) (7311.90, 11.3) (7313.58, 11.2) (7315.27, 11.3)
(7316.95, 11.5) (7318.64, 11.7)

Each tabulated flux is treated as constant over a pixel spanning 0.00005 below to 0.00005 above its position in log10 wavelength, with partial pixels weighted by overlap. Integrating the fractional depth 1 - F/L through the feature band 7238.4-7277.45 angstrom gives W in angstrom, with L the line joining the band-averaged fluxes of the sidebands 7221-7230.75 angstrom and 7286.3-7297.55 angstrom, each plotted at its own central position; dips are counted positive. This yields -1.2 angstrom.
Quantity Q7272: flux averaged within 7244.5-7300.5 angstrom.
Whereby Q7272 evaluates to 10.2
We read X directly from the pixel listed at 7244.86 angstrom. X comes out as 8.94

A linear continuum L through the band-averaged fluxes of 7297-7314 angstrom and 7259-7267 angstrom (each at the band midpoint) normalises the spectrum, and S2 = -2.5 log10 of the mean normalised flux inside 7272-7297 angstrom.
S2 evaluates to 0.02 mag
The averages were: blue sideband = 10.3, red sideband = 11.2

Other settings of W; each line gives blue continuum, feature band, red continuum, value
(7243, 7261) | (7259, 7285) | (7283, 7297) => -1.2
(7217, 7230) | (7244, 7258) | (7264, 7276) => 0.3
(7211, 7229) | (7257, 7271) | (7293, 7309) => -0.9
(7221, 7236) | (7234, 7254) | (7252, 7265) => 0.2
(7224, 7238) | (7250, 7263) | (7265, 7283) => 0.1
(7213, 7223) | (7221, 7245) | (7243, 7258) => -0.4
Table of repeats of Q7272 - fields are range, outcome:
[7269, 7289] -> 10.4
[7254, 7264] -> 9.87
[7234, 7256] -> 9.03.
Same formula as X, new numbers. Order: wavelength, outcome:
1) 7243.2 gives 8.88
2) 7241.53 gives 8.92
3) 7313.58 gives 11.2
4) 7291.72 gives 10.6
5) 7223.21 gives 8.11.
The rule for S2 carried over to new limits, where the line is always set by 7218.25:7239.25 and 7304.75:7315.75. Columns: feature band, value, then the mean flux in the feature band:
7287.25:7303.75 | 0.013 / 10.7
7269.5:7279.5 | -0.032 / 10.4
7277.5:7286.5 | -0.022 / 10.6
